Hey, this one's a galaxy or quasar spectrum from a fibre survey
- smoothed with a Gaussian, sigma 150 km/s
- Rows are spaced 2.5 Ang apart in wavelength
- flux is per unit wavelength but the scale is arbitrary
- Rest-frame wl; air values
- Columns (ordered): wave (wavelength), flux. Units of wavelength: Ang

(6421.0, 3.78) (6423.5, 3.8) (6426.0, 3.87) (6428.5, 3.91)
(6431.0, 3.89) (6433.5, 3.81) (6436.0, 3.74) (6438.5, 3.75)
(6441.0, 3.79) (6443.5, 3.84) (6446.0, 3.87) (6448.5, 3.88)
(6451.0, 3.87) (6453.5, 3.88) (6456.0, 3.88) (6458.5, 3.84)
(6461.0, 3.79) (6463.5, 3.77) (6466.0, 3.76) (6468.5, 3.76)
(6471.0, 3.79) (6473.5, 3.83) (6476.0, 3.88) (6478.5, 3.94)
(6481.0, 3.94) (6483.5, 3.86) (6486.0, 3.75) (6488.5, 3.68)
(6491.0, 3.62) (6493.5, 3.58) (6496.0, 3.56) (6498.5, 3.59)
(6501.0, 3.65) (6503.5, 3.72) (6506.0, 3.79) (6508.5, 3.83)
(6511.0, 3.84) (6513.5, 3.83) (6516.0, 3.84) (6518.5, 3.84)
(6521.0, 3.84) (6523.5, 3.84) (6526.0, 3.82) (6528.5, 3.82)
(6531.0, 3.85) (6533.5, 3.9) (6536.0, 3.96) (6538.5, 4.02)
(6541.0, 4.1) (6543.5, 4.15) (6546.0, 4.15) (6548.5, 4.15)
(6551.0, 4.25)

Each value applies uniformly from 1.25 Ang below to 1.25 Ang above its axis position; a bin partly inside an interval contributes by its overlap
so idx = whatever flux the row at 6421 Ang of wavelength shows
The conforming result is 3.78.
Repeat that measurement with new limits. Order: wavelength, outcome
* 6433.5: 3.81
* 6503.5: 3.72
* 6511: 3.84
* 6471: 3.79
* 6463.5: 3.77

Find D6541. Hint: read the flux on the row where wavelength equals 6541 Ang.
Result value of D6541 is 4.1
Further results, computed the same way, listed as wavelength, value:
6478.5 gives 3.94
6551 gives 4.25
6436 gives 3.74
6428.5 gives 3.91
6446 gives 3.87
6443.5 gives 3.84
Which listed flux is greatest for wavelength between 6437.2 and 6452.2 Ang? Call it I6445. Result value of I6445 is 3.88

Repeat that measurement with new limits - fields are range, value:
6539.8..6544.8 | 4.15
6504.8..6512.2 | 3.84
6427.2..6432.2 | 3.91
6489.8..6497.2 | 3.62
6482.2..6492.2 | 3.86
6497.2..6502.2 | 3.65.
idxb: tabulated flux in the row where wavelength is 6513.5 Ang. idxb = 3.83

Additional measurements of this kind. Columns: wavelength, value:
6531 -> 3.85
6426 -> 3.87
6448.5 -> 3.88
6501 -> 3.65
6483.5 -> 3.86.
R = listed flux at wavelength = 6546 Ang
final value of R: 4.15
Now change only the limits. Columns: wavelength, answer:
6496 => 3.56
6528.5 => 3.82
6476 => 3.88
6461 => 3.79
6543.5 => 4.15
